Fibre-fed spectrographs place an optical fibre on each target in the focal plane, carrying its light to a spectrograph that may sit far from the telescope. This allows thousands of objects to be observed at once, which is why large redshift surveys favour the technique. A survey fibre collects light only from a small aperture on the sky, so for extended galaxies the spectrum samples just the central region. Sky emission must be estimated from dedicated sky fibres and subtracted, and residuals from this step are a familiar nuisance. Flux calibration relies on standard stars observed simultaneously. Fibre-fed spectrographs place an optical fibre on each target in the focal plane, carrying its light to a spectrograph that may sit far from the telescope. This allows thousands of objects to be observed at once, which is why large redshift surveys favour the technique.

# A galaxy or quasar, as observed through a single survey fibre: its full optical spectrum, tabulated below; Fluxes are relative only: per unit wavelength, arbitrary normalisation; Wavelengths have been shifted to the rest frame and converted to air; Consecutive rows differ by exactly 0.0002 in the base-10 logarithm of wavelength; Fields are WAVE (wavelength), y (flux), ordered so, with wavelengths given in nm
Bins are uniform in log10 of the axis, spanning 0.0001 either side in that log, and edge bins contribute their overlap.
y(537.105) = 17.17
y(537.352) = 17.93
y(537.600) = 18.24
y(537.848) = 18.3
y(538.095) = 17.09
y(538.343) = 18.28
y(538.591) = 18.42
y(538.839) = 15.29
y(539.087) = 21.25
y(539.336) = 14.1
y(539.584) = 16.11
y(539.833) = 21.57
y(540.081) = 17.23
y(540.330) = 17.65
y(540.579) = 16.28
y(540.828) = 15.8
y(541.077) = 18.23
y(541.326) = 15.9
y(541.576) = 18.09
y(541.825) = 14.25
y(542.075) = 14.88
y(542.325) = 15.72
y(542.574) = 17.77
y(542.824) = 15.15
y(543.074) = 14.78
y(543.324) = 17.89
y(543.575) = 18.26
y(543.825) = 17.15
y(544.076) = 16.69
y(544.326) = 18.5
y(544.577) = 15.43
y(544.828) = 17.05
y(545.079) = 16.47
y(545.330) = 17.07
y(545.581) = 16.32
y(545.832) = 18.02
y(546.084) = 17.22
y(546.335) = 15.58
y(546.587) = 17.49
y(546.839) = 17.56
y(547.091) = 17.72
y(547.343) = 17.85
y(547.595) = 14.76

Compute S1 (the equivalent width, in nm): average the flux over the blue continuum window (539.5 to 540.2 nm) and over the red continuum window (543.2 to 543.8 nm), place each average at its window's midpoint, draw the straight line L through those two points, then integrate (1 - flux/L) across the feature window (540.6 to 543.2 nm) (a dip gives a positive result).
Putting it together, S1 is 0.30 nm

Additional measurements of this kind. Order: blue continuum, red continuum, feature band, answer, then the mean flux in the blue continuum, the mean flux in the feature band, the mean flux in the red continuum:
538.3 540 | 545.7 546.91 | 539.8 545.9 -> 0.23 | 17.8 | 16.8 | 17.1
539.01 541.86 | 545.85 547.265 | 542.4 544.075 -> 0.04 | 17.2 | 16.8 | 17.2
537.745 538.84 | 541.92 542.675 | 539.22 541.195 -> -0.03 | 17.7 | 17.1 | 16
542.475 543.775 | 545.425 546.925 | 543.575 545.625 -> -0.01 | 16.8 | 16.9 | 17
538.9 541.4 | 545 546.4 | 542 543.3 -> 0.10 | 17.4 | 15.9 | 16.8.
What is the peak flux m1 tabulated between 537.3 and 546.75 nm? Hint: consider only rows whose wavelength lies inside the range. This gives 21.57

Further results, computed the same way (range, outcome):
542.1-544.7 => 18.5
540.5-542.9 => 18.23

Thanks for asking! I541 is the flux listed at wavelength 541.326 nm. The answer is 15.9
